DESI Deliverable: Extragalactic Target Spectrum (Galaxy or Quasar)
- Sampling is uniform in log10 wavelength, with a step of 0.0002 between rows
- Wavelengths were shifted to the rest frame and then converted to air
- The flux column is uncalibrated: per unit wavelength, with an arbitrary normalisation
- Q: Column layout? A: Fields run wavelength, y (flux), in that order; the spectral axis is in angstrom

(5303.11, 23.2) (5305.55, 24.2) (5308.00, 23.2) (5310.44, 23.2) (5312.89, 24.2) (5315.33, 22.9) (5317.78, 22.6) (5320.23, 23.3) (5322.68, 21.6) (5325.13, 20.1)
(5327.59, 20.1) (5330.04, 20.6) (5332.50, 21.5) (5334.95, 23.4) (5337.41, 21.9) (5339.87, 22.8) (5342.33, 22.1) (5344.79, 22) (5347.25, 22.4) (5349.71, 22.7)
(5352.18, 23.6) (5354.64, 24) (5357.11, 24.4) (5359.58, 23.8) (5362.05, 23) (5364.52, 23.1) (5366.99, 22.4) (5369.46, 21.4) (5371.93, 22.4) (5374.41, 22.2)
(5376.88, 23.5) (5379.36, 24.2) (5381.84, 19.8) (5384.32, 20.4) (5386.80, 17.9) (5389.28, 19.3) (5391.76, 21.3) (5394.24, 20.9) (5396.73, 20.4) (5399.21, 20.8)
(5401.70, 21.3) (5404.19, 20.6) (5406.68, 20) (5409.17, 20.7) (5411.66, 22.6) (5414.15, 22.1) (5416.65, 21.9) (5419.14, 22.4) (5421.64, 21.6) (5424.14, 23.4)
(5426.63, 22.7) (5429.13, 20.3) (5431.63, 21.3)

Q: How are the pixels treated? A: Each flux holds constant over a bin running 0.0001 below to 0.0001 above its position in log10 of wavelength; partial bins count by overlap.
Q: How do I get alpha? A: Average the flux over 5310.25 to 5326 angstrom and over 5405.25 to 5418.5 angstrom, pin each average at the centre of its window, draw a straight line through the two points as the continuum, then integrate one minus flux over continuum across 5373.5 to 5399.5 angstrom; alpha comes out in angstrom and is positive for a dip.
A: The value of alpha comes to 1.0 angstrom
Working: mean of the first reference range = 22.6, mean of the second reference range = 21.5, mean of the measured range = 21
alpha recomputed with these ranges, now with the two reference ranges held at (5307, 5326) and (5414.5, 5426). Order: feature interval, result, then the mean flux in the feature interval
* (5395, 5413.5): 1.2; 21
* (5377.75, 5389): 0.9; 20.6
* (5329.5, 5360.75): -0.2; 22.8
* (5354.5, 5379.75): -0.6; 23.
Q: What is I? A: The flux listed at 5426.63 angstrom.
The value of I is 22.7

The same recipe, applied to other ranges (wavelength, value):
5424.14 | 23.4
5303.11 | 23.2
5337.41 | 21.9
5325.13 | 20.1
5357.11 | 24.4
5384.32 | 20.4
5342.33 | 22.1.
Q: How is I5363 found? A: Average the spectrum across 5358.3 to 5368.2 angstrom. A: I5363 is 23.1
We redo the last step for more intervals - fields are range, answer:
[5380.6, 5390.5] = 19.3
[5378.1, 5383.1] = 22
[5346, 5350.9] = 22.6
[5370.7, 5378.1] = 22.7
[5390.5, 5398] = 20.9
